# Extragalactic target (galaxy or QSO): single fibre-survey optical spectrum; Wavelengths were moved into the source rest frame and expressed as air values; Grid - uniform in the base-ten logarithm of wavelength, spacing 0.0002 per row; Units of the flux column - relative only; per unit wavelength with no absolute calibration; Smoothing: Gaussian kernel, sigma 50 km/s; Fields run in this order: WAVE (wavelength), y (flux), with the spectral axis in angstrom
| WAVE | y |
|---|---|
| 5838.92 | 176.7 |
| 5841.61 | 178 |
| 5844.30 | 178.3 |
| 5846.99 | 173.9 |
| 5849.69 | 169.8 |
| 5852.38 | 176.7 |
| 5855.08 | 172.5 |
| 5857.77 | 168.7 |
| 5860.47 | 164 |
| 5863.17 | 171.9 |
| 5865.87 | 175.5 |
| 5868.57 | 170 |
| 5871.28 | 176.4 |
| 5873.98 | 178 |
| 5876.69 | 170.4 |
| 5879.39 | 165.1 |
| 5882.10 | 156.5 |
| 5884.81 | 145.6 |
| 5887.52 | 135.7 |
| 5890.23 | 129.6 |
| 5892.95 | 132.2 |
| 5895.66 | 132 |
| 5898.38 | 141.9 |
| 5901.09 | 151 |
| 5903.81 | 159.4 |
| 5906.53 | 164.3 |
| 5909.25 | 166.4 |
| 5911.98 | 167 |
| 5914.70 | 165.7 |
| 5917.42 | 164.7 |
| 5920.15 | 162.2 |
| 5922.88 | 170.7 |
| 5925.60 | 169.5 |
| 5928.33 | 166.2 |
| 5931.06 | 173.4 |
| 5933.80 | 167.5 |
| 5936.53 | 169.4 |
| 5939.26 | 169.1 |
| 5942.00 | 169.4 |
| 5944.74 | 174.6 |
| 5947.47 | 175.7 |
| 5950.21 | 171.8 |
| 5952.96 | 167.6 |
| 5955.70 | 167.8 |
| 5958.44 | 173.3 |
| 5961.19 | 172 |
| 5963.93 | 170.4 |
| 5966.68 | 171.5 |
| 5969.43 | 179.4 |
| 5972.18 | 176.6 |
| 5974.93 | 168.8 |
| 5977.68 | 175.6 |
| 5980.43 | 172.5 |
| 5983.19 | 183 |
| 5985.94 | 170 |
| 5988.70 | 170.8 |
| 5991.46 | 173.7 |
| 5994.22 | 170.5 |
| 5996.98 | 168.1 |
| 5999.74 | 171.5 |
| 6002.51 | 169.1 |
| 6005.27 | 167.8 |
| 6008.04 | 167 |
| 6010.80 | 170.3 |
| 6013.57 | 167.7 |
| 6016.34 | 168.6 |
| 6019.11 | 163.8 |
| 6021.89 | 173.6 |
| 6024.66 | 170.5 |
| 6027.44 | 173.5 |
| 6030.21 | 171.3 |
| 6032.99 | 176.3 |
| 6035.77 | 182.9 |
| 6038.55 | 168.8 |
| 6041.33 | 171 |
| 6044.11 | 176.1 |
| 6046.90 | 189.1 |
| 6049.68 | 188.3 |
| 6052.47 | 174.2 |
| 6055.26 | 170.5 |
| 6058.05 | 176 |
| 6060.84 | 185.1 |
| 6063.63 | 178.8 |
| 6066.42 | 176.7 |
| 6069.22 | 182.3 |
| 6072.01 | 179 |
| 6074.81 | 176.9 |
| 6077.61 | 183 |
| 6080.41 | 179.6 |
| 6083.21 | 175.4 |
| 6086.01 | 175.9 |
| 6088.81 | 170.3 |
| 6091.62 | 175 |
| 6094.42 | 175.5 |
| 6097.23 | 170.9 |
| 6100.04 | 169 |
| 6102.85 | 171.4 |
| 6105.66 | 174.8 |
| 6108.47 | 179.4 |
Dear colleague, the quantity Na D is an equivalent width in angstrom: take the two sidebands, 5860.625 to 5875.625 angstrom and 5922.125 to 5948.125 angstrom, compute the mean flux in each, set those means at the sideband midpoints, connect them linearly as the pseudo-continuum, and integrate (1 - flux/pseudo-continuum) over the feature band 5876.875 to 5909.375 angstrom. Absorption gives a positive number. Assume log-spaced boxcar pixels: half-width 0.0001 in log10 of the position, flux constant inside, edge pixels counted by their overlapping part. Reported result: 4.5 angstrom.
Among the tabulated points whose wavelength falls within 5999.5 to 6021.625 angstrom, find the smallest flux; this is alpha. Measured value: 163.8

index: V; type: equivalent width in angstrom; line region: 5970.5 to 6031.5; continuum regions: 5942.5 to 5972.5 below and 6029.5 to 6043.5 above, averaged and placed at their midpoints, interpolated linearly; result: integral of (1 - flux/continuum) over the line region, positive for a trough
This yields 0.8 angstrom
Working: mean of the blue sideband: 173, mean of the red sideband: 174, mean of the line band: 171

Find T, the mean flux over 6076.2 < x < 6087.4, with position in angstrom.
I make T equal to 178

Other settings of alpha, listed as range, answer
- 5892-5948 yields 132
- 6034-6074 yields 168.8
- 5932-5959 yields 167.5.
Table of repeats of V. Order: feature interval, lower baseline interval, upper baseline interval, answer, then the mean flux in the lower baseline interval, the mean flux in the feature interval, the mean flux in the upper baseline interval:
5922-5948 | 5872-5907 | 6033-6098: -2.1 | 151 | 170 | 177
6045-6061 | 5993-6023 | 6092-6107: -0.9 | 169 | 180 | 173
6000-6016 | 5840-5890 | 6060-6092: 0.6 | 167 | 169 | 178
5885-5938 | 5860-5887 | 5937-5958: 3.7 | 166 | 157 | 171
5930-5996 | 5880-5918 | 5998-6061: -4.2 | 151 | 172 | 173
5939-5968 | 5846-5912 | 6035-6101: -0.8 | 160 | 171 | 177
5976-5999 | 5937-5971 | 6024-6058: 0.1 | 172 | 173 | 176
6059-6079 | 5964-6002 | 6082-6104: -0.8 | 173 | 180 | 173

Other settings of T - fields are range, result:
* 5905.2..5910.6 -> 165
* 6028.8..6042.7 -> 174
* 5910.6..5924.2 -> 166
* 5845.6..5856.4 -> 173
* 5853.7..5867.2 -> 171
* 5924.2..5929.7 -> 168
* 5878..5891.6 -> 147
